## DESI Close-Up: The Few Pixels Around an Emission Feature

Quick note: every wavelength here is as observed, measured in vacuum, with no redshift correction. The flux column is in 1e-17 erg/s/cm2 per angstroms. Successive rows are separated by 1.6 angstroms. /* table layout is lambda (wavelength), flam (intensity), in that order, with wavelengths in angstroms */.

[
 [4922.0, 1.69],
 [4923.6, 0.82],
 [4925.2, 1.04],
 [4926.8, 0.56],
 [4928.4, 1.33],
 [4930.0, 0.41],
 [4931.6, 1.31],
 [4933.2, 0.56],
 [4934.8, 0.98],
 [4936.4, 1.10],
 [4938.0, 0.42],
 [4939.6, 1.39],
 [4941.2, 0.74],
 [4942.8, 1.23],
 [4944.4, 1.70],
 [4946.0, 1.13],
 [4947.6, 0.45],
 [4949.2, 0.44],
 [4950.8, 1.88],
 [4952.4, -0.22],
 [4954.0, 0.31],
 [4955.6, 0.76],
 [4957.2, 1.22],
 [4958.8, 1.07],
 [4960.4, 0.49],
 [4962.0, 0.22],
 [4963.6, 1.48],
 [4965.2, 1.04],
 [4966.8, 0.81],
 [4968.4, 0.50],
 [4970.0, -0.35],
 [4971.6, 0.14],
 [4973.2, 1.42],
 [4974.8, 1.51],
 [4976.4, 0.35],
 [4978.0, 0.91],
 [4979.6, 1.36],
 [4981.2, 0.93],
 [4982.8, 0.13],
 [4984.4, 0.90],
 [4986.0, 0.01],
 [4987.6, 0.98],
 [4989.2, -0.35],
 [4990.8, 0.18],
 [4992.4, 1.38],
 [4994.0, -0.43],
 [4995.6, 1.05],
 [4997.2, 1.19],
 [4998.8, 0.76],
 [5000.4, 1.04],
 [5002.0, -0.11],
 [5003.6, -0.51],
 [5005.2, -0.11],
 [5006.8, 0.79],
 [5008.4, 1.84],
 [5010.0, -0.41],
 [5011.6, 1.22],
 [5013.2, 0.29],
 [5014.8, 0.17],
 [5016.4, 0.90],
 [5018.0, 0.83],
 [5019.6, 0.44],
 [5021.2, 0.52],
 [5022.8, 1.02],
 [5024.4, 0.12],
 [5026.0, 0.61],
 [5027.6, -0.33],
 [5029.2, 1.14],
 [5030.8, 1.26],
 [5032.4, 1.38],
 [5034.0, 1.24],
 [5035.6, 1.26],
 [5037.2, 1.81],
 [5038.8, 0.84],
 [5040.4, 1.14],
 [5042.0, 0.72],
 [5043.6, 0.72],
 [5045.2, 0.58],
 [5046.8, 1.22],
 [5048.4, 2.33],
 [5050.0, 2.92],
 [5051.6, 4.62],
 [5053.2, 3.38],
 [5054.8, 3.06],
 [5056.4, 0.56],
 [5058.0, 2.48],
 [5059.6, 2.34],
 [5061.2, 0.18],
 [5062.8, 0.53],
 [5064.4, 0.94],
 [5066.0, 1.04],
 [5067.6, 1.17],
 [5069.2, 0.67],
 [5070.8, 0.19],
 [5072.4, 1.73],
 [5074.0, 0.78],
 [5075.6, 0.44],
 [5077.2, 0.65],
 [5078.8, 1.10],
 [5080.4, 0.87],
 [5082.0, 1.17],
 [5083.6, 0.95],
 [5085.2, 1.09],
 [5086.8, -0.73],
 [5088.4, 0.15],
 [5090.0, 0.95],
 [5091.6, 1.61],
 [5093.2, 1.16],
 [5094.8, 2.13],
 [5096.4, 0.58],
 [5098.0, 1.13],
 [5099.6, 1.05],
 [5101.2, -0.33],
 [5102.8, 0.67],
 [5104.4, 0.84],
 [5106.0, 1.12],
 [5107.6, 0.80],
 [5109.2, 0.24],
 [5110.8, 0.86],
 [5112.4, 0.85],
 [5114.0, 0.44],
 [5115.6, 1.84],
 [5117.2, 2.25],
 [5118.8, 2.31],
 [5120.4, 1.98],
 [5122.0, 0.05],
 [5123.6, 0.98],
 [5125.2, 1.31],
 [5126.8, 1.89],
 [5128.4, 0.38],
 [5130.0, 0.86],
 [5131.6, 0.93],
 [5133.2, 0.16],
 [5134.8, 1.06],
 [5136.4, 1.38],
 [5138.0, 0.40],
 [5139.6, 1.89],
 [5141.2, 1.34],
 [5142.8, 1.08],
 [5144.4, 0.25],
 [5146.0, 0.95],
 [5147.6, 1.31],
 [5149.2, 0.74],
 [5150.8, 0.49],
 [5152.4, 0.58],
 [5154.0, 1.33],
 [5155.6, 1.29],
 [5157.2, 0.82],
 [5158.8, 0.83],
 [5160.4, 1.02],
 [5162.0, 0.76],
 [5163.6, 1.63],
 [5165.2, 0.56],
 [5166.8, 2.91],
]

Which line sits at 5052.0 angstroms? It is [O II]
